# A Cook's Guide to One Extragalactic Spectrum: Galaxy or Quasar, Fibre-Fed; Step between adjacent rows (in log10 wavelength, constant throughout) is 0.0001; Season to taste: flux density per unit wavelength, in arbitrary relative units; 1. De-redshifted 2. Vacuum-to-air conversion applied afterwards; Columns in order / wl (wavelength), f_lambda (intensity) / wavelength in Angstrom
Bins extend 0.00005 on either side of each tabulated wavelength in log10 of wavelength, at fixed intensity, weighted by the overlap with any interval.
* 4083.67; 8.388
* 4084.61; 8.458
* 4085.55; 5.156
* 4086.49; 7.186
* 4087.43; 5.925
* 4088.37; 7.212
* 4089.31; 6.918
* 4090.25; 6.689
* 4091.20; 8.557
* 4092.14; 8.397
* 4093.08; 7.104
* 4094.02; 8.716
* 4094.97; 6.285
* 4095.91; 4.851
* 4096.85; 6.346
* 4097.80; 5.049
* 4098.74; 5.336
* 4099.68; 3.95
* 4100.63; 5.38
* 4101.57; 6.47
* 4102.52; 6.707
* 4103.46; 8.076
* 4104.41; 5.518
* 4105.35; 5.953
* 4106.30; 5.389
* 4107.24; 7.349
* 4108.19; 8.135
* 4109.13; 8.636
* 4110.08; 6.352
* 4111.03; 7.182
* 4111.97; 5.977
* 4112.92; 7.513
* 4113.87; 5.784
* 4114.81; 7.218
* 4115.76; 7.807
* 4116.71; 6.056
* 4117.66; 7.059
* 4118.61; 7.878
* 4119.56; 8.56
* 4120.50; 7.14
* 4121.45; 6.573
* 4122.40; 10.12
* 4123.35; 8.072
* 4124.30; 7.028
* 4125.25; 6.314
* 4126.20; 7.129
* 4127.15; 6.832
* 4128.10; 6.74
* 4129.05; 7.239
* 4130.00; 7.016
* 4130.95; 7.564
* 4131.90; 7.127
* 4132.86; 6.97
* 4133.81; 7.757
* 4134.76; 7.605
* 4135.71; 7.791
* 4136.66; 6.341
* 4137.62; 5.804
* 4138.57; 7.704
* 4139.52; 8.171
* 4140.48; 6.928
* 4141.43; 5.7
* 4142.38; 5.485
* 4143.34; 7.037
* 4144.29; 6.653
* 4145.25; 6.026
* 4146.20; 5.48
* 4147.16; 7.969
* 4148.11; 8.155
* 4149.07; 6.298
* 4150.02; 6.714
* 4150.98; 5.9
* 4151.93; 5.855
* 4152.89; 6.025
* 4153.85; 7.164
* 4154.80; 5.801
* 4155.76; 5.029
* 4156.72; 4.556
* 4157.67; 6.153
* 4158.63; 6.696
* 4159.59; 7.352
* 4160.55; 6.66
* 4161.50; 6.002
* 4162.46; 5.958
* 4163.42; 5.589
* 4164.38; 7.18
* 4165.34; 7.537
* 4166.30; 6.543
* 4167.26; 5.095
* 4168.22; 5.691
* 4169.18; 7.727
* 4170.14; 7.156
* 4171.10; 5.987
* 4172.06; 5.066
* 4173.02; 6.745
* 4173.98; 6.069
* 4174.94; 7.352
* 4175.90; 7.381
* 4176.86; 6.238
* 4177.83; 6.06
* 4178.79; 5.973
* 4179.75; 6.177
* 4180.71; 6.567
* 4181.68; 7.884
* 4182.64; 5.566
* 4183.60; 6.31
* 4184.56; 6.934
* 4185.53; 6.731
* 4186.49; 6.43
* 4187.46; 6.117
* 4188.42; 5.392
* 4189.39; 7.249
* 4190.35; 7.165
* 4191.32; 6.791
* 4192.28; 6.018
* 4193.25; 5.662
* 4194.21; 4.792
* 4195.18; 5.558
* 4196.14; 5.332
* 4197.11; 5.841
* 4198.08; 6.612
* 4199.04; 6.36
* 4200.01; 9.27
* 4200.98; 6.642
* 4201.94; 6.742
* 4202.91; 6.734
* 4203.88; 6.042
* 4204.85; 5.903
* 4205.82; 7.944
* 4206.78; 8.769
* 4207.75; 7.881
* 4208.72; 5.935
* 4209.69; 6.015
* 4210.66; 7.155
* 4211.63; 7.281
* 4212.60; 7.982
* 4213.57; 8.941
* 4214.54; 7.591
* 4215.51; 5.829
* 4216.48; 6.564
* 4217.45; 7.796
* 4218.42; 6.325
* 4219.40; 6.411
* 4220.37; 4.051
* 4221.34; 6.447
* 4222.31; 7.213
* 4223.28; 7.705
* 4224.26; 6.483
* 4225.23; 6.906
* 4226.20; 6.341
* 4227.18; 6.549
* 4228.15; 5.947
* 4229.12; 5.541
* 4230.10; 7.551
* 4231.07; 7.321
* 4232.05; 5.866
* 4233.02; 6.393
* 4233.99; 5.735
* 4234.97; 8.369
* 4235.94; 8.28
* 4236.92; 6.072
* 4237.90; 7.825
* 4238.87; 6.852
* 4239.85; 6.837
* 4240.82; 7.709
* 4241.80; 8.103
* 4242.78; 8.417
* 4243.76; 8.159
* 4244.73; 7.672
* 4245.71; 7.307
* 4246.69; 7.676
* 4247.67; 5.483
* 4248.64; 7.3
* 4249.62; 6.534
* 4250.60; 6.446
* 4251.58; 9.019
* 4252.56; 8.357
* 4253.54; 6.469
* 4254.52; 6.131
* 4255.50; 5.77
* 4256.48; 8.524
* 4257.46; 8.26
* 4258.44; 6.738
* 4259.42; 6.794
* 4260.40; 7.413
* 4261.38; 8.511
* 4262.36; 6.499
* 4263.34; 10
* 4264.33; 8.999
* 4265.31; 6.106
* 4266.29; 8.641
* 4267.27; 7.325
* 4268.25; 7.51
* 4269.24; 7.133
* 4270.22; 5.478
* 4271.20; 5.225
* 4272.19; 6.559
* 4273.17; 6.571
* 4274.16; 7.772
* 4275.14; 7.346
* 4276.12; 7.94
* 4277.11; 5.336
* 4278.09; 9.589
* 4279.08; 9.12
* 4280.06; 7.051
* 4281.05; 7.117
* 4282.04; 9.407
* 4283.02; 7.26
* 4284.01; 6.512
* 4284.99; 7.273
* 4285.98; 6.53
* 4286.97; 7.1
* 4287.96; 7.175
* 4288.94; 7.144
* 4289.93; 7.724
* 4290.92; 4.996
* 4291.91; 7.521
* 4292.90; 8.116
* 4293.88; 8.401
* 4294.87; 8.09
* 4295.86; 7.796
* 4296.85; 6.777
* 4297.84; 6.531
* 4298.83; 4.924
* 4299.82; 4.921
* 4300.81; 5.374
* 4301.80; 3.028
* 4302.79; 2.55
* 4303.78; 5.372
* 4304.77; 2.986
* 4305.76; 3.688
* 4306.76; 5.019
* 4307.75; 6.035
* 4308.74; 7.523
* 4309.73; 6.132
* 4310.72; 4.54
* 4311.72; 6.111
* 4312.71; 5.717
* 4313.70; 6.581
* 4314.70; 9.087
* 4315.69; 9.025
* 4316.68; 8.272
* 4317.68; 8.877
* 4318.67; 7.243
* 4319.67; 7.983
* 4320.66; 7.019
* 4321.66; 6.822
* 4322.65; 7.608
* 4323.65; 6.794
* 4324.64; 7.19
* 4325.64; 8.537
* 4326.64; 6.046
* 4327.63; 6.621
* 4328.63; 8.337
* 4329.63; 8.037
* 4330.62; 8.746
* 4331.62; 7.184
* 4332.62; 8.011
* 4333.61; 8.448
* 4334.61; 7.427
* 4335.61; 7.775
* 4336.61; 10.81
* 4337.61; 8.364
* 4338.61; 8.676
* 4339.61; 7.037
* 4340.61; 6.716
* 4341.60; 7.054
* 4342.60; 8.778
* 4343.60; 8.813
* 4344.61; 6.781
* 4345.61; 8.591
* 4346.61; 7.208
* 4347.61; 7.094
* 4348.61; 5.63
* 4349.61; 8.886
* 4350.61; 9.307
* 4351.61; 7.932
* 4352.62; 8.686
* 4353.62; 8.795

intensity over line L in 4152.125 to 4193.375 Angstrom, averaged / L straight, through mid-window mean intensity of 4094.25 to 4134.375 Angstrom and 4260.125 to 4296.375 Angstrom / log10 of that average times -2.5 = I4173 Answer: 0.11 mag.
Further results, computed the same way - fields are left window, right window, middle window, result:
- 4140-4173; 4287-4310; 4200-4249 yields -0.13 mag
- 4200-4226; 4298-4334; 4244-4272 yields -0.08 mag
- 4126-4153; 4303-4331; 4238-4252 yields -0.09 mag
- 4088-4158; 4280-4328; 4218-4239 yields 0.01 mag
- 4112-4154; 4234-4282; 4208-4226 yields 0.07 mag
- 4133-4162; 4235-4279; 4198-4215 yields -0.04 mag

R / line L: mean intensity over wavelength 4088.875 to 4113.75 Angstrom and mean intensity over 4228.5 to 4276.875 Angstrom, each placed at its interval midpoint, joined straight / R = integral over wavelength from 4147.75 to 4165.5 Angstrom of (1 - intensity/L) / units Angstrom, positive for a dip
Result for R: 1.4 Angstrom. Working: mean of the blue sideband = 6.63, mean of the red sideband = 7.22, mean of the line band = 6.31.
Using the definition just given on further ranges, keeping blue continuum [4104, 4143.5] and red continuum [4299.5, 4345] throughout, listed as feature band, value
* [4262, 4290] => -1.50 Angstrom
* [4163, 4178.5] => 1.27 Angstrom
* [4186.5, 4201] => 1.47 Angstrom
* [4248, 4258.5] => -0.34 Angstrom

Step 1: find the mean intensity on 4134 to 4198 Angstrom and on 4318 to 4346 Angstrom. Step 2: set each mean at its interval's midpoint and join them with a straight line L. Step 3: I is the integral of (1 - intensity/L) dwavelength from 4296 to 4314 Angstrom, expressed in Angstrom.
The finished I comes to 5.49 Angstrom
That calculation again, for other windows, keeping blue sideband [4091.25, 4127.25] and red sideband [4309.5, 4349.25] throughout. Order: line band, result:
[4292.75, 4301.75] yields 1.1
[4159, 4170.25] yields 0.8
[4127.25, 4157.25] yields 1.3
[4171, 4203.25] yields 3.2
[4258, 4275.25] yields 0.2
